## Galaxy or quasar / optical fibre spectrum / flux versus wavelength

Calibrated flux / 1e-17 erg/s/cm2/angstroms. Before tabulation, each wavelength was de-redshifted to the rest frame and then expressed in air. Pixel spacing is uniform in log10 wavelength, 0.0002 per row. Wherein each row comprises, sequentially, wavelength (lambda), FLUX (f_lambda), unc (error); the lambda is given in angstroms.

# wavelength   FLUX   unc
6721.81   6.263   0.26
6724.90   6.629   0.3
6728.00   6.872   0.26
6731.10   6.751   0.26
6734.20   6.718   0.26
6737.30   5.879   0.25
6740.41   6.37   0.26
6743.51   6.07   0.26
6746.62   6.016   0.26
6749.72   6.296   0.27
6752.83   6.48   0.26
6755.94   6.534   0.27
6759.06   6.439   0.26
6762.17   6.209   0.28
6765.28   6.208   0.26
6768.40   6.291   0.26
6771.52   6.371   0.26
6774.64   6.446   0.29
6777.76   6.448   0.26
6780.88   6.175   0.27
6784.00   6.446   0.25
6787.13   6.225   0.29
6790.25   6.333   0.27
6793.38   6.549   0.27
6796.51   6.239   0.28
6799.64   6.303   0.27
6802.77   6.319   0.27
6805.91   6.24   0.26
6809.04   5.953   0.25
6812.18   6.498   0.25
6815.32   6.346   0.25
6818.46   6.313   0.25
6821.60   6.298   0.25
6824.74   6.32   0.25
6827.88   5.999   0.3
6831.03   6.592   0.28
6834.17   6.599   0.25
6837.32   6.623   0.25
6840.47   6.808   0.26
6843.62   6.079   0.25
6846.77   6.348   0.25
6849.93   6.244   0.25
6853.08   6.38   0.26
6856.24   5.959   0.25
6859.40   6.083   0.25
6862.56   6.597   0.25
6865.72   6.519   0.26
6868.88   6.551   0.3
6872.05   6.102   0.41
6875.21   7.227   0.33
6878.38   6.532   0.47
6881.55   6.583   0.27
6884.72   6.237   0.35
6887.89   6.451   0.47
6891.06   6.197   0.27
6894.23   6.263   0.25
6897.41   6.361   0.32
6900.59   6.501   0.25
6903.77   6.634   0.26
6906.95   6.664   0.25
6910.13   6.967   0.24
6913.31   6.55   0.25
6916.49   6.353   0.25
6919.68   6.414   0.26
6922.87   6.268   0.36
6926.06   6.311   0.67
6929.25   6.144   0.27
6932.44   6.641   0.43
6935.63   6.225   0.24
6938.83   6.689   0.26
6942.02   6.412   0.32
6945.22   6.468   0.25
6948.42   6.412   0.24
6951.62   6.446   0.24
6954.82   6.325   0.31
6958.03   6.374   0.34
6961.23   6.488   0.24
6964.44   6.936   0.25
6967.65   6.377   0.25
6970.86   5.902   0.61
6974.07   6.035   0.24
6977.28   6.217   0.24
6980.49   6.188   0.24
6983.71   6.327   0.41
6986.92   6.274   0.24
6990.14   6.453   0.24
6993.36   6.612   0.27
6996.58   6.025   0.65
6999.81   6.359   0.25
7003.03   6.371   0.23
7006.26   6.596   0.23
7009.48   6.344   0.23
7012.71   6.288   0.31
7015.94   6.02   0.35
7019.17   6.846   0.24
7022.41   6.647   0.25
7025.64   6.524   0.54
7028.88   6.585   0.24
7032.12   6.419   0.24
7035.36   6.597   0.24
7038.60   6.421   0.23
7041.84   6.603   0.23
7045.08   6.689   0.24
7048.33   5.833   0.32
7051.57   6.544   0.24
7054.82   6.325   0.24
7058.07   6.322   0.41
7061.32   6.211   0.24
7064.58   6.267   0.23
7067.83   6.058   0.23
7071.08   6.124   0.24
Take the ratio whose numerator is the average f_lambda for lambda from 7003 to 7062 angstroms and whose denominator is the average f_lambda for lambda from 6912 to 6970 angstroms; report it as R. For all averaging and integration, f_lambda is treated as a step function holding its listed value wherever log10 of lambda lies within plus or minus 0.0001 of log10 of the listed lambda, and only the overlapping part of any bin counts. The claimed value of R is 1.0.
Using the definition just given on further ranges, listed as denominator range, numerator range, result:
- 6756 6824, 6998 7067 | 1.01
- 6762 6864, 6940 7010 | 1.01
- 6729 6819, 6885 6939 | 1.02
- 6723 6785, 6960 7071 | 1.00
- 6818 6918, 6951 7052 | 0.99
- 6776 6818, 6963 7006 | 1.00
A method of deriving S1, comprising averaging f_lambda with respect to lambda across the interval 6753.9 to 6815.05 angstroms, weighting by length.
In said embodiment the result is 6.33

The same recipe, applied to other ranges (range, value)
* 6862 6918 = 6.52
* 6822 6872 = 6.37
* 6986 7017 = 6.34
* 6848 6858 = 6.19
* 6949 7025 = 6.37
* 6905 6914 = 6.74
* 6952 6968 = 6.5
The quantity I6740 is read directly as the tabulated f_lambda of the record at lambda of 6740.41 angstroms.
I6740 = 6.37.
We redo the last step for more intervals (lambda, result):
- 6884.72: 6.237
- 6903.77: 6.634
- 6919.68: 6.414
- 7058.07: 6.322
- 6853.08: 6.38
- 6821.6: 6.298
